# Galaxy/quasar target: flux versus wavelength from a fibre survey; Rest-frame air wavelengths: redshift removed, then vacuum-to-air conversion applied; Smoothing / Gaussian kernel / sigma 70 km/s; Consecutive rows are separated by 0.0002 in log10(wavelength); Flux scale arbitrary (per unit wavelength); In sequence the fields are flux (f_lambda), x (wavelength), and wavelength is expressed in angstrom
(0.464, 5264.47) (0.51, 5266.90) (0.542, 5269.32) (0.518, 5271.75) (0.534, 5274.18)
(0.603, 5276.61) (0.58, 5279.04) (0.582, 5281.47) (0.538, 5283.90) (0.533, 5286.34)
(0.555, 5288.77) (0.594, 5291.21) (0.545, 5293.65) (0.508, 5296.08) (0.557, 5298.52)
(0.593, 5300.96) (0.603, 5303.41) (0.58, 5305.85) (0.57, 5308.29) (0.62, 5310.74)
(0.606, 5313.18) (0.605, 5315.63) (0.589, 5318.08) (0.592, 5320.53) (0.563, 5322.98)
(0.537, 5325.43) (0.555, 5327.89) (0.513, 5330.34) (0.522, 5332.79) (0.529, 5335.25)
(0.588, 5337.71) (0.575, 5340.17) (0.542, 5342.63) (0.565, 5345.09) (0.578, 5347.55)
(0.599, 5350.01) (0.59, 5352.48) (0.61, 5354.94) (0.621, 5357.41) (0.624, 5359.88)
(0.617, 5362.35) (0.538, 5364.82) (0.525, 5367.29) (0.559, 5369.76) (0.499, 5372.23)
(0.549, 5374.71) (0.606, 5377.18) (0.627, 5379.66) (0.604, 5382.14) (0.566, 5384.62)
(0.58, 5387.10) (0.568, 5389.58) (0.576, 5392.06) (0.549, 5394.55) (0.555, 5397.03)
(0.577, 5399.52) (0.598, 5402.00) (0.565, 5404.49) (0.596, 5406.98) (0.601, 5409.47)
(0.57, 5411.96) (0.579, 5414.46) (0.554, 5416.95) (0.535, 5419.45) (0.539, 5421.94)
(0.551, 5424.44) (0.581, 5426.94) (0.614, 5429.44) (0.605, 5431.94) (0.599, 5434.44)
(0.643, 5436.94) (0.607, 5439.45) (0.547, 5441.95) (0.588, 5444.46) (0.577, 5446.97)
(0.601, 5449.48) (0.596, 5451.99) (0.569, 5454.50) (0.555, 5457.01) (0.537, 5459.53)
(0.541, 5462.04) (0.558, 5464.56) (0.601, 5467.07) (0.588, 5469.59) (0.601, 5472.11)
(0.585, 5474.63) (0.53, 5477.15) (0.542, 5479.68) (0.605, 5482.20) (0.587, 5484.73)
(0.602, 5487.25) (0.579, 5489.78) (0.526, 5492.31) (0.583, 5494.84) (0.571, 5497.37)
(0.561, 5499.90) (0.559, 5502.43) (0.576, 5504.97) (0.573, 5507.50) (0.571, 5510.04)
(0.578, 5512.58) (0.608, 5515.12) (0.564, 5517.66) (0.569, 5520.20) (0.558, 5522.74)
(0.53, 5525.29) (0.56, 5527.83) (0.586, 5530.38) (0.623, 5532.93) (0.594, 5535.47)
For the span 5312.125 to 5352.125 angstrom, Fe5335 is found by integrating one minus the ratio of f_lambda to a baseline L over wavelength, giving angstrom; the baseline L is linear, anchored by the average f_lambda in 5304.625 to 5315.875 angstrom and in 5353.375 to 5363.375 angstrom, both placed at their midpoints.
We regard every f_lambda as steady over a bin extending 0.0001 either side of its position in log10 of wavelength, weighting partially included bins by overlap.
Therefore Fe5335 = 2.6 angstrom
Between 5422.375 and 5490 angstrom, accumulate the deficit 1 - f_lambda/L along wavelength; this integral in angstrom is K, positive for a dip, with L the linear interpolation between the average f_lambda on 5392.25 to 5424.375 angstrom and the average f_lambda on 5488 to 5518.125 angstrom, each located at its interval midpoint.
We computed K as -1.30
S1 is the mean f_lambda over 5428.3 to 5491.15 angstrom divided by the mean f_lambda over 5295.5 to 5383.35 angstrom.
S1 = 1.01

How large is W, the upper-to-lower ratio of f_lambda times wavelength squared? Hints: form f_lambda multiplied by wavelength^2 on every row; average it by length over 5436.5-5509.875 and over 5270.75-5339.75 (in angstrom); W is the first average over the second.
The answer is 1.08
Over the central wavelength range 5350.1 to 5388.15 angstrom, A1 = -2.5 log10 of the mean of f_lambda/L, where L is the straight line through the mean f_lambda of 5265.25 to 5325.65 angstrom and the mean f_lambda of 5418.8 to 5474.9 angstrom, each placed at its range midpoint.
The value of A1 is -0.02 mag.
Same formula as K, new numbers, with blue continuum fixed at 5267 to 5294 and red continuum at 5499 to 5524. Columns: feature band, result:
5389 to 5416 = -0.6 angstrom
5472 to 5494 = -0.1 angstrom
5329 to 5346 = 0.4 angstrom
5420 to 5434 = -0.3 angstrom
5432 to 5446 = -0.8 angstrom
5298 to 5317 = -1.2 angstrom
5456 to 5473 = 0.0 angstrom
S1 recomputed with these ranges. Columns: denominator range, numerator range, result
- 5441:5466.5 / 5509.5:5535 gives 1.01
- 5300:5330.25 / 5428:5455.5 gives 1.02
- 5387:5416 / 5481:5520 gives 1.00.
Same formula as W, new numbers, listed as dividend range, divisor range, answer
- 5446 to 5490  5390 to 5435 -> 1.02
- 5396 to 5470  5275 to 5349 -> 1.07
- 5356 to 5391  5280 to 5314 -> 1.04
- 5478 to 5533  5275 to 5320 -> 1.07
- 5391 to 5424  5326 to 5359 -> 1.02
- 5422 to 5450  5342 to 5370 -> 1.04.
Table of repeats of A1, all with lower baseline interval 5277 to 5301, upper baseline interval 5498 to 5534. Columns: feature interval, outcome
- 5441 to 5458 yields -0.02 mag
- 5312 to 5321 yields -0.07 mag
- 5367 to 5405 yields -0.01 mag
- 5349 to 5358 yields -0.08 mag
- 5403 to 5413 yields -0.03 mag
